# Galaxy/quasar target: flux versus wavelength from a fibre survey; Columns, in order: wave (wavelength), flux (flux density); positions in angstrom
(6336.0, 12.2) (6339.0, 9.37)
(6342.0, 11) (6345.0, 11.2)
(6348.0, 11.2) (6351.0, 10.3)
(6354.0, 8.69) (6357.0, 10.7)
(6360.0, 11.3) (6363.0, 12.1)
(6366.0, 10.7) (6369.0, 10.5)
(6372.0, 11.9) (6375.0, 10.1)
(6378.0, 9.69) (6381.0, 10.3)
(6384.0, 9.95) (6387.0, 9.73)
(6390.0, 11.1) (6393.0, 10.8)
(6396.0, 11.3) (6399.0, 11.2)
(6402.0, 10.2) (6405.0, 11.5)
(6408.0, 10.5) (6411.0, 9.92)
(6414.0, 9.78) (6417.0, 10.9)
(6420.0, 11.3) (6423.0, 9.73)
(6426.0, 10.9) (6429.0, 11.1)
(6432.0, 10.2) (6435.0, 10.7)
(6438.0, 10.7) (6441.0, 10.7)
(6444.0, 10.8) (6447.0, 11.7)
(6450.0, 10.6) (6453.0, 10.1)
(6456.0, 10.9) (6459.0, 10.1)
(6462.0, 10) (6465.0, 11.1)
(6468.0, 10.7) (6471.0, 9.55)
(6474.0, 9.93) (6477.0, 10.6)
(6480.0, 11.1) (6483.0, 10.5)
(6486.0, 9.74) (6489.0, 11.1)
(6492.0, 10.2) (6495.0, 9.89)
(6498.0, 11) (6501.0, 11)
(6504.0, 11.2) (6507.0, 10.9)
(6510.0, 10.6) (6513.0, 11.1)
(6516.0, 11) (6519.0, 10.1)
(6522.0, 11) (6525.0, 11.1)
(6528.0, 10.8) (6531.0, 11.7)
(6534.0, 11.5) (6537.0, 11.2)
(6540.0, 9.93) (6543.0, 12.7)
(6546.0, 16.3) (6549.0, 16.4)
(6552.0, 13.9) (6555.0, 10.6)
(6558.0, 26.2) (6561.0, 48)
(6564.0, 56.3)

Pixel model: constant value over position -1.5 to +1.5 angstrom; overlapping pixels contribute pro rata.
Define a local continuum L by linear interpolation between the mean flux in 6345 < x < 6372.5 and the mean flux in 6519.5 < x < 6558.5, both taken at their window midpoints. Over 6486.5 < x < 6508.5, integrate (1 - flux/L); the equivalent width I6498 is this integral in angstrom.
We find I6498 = 3.1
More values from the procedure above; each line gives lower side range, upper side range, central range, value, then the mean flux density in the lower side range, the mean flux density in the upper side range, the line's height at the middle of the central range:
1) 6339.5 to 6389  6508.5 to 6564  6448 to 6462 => 3.05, 10.6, 15.8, 13.3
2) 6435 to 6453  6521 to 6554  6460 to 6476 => 1.37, 10.8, 12.4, 11.2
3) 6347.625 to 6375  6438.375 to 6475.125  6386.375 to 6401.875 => -0.22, 10.8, 10.5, 10.7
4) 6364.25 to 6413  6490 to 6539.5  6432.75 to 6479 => 0.84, 10.6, 10.9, 10.7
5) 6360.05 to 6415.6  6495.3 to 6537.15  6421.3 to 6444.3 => 0.34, 10.6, 11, 10.8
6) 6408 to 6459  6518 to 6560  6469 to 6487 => 2.41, 10.6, 13.6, 11.9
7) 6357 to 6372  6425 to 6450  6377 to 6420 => 1.91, 11.2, 10.8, 11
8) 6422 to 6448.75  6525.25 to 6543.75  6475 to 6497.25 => 1.09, 10.7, 11.2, 11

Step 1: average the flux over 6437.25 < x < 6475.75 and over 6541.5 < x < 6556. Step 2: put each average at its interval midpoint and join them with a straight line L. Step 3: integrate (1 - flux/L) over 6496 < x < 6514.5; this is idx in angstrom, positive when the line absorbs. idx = 2.2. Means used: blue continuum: 10.5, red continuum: 14.1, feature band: 10.9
